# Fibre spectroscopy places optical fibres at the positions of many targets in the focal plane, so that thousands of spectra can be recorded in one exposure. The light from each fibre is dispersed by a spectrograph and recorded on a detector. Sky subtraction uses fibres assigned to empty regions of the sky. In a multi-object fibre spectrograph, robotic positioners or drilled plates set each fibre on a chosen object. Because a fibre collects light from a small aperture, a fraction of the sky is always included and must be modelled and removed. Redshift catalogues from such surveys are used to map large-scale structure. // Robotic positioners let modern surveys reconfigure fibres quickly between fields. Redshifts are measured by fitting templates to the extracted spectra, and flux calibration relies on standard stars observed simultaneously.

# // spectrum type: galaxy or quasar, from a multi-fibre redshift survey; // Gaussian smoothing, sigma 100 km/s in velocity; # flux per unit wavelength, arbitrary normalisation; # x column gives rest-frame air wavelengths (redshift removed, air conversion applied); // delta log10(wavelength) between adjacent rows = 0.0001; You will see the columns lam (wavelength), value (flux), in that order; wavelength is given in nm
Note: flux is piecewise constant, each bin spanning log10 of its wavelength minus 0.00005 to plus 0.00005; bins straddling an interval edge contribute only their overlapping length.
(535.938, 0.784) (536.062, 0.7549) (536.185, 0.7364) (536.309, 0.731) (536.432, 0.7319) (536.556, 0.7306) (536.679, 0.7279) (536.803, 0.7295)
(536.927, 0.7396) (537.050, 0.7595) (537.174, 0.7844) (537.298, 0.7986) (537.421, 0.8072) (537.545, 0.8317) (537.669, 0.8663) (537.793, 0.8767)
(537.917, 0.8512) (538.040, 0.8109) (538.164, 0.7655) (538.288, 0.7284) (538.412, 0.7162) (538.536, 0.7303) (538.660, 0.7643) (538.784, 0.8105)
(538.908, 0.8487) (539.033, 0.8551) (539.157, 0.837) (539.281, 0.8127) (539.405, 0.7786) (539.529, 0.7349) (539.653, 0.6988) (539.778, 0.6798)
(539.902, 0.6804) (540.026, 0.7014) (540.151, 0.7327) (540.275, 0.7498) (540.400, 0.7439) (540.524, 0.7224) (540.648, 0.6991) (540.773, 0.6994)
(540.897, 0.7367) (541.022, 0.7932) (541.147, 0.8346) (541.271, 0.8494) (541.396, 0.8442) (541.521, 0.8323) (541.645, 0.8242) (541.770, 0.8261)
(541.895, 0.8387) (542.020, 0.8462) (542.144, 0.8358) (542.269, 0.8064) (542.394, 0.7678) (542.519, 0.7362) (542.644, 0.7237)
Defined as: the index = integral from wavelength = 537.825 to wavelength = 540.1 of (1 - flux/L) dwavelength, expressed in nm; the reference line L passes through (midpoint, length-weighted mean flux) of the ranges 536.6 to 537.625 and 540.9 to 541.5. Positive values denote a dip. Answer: 0.07 nm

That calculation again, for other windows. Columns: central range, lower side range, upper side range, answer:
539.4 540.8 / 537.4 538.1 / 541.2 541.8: 0.204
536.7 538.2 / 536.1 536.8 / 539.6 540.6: -0.151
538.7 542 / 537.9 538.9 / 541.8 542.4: 0.098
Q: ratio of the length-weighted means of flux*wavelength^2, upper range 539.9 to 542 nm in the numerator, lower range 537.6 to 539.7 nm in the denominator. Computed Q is 1.0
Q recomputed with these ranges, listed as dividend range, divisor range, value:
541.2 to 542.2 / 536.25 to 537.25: 1.15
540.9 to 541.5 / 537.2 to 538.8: 1.04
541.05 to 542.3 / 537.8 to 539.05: 1.07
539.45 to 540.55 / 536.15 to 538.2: 0.93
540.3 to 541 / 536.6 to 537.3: 0.98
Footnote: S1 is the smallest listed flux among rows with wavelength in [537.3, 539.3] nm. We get 0.7162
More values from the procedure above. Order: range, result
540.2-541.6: 0.6991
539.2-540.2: 0.6798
